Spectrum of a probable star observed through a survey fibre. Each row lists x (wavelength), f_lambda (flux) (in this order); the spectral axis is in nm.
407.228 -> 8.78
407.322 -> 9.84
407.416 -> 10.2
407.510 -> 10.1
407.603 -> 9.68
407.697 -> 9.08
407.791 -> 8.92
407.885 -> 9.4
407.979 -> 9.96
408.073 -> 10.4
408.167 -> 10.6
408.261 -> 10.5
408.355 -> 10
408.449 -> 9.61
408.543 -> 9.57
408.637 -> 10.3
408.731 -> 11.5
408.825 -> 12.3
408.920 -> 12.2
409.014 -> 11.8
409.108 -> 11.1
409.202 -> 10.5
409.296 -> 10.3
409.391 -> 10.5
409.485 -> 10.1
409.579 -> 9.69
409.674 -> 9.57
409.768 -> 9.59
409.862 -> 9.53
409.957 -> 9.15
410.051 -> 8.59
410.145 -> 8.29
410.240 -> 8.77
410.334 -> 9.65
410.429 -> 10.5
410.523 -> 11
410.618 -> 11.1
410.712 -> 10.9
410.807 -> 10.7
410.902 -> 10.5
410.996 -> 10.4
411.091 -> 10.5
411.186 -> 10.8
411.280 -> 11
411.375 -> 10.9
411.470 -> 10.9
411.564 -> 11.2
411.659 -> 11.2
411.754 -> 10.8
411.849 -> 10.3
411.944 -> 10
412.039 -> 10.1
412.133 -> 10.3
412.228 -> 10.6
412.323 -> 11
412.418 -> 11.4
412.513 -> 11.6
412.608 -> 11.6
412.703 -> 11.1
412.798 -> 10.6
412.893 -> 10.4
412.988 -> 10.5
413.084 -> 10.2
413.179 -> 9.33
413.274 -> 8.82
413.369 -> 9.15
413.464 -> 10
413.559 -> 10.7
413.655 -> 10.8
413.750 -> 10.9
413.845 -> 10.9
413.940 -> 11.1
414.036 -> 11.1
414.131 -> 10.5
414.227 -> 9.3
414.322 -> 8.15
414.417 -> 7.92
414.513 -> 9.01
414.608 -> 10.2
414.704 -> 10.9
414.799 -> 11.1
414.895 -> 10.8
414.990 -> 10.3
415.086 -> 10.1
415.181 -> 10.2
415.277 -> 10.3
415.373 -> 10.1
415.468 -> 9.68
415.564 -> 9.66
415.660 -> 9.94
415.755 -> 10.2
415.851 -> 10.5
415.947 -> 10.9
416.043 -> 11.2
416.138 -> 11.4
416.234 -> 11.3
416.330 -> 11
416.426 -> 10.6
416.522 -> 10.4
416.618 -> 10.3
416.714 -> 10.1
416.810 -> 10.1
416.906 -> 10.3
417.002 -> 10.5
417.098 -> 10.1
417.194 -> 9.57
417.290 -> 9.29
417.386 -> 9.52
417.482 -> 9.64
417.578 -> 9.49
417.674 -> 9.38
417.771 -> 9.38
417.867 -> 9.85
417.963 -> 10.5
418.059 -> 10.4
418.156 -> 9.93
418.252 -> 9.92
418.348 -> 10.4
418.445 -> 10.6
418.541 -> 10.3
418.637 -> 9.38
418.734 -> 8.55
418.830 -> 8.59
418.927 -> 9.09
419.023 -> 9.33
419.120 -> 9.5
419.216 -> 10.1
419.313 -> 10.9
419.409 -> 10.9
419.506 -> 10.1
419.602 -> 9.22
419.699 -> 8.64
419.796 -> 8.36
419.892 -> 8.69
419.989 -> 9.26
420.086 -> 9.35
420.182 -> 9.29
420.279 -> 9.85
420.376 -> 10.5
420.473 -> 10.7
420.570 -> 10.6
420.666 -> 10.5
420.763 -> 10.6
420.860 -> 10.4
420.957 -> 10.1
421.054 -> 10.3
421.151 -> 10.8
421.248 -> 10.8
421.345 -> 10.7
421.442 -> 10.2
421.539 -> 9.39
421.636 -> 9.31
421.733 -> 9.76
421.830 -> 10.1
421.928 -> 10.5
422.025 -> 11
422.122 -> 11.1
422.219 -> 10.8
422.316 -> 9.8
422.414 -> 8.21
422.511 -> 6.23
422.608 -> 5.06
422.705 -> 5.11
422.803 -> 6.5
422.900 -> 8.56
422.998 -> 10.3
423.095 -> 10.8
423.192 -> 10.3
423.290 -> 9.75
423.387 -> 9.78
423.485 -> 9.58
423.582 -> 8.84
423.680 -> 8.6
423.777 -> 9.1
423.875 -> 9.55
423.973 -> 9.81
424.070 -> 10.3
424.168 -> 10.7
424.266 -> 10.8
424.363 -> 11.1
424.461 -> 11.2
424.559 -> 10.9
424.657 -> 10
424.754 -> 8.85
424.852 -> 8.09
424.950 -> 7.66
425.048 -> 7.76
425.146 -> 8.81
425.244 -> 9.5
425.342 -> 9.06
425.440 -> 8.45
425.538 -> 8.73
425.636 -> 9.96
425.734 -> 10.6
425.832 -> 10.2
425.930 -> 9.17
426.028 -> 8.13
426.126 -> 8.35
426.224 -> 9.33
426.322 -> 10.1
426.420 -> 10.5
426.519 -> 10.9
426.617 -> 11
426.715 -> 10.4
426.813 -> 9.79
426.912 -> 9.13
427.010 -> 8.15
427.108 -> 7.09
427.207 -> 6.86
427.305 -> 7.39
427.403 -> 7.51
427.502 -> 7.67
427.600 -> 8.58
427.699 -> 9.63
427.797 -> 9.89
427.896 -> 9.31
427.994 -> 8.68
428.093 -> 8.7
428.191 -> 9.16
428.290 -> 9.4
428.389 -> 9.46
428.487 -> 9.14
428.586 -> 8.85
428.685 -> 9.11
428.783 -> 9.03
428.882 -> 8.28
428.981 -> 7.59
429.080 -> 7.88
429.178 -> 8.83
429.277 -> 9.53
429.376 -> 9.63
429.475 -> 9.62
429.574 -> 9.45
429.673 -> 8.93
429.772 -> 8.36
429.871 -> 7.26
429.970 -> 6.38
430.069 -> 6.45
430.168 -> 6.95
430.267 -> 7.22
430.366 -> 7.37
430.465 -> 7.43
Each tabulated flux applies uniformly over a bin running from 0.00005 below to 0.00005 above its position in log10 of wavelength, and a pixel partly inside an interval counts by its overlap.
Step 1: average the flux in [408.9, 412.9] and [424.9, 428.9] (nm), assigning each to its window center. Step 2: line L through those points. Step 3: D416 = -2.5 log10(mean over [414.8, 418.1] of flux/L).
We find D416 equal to -0.03 mag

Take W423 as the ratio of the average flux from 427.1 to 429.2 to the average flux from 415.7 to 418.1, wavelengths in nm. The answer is 0.84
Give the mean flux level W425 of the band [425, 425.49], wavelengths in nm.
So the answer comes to 8.71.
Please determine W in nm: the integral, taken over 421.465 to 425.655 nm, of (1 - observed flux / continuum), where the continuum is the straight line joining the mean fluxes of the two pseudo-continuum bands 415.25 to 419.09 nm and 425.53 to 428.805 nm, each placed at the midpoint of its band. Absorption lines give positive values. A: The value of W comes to 0.07 nm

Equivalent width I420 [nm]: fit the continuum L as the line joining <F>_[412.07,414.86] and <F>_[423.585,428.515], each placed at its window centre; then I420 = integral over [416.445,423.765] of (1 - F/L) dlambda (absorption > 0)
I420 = 0.07 nm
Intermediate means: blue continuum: 10.3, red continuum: 9.26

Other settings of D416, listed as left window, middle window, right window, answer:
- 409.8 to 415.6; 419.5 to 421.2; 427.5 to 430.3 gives -0.040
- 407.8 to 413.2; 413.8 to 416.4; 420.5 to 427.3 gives -0.020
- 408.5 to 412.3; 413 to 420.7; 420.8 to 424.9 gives 0.000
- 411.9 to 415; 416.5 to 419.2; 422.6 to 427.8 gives 0.010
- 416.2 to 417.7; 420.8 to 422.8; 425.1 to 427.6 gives 0.018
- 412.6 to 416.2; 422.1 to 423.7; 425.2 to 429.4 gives 0.083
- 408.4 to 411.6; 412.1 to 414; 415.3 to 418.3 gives -0.028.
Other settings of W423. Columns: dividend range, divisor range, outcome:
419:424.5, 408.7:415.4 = 0.93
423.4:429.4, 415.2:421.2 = 0.92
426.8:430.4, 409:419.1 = 0.83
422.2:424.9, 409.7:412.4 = 0.89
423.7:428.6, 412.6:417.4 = 0.90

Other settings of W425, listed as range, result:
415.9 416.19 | 11.2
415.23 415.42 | 10.2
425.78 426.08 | 9.18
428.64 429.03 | 8.5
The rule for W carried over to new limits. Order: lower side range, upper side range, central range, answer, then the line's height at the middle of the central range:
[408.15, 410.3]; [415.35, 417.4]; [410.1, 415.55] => -0.06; 10.2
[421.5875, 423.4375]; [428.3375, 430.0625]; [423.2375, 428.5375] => -0.25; 8.85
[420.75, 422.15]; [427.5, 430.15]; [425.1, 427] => -0.05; 9.3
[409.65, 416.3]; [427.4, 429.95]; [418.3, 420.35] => 0.03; 9.71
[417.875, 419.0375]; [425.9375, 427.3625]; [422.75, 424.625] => -0.10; 9.33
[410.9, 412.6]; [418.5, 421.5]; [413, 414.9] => 0.09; 10.5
